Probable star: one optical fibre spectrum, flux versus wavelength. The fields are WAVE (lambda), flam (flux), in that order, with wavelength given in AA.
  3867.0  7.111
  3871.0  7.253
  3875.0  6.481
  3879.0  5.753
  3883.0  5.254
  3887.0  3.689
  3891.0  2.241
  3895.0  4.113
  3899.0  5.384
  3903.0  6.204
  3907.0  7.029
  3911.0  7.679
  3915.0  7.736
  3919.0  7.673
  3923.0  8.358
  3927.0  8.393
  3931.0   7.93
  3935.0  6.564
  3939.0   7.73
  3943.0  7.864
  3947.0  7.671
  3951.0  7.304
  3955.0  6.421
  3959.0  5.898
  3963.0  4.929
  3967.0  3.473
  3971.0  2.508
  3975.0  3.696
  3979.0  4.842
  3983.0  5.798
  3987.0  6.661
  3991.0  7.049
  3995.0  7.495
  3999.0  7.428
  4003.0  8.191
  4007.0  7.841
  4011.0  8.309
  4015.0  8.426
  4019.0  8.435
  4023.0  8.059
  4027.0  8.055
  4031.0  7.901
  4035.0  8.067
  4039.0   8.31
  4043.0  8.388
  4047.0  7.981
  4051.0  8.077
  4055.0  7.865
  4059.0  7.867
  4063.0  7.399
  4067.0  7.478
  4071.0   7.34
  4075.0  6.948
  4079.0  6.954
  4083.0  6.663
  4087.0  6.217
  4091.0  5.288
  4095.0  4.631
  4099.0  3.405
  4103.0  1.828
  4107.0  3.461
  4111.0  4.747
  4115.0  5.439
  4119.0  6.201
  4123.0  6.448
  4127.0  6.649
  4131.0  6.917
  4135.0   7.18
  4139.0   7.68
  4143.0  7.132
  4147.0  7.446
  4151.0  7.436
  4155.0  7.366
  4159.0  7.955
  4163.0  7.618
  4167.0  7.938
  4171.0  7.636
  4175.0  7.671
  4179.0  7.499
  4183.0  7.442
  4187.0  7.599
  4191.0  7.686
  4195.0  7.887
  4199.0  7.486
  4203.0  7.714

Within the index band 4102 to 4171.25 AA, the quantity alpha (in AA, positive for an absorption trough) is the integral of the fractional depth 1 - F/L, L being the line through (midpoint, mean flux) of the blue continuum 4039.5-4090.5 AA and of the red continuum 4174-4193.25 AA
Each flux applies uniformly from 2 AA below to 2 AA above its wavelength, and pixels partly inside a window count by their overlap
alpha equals 8.93 AA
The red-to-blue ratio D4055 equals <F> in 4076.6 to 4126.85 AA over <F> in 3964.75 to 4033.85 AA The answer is 0.8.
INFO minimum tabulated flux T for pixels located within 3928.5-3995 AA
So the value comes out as 2.508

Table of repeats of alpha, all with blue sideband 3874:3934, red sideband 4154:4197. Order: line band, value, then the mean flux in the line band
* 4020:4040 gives -3.4 AA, 8.08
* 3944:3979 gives 6.7 AA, 5.29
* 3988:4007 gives -2.2 AA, 7.53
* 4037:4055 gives -3.0 AA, 8.15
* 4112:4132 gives 3.2 AA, 6.22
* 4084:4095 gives 2.4 AA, 5.63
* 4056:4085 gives -0.5 AA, 7.26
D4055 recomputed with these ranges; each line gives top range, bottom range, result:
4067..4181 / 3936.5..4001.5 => 1.06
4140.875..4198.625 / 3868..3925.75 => 1.24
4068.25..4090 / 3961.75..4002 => 1.24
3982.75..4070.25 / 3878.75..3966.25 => 1.22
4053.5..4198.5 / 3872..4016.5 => 1.05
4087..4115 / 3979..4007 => 0.60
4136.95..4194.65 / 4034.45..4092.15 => 1.02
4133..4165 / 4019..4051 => 0.92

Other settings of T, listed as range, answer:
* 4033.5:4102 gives 3.405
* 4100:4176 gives 1.828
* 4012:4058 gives 7.865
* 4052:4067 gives 7.399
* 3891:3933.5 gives 2.241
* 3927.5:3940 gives 6.564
